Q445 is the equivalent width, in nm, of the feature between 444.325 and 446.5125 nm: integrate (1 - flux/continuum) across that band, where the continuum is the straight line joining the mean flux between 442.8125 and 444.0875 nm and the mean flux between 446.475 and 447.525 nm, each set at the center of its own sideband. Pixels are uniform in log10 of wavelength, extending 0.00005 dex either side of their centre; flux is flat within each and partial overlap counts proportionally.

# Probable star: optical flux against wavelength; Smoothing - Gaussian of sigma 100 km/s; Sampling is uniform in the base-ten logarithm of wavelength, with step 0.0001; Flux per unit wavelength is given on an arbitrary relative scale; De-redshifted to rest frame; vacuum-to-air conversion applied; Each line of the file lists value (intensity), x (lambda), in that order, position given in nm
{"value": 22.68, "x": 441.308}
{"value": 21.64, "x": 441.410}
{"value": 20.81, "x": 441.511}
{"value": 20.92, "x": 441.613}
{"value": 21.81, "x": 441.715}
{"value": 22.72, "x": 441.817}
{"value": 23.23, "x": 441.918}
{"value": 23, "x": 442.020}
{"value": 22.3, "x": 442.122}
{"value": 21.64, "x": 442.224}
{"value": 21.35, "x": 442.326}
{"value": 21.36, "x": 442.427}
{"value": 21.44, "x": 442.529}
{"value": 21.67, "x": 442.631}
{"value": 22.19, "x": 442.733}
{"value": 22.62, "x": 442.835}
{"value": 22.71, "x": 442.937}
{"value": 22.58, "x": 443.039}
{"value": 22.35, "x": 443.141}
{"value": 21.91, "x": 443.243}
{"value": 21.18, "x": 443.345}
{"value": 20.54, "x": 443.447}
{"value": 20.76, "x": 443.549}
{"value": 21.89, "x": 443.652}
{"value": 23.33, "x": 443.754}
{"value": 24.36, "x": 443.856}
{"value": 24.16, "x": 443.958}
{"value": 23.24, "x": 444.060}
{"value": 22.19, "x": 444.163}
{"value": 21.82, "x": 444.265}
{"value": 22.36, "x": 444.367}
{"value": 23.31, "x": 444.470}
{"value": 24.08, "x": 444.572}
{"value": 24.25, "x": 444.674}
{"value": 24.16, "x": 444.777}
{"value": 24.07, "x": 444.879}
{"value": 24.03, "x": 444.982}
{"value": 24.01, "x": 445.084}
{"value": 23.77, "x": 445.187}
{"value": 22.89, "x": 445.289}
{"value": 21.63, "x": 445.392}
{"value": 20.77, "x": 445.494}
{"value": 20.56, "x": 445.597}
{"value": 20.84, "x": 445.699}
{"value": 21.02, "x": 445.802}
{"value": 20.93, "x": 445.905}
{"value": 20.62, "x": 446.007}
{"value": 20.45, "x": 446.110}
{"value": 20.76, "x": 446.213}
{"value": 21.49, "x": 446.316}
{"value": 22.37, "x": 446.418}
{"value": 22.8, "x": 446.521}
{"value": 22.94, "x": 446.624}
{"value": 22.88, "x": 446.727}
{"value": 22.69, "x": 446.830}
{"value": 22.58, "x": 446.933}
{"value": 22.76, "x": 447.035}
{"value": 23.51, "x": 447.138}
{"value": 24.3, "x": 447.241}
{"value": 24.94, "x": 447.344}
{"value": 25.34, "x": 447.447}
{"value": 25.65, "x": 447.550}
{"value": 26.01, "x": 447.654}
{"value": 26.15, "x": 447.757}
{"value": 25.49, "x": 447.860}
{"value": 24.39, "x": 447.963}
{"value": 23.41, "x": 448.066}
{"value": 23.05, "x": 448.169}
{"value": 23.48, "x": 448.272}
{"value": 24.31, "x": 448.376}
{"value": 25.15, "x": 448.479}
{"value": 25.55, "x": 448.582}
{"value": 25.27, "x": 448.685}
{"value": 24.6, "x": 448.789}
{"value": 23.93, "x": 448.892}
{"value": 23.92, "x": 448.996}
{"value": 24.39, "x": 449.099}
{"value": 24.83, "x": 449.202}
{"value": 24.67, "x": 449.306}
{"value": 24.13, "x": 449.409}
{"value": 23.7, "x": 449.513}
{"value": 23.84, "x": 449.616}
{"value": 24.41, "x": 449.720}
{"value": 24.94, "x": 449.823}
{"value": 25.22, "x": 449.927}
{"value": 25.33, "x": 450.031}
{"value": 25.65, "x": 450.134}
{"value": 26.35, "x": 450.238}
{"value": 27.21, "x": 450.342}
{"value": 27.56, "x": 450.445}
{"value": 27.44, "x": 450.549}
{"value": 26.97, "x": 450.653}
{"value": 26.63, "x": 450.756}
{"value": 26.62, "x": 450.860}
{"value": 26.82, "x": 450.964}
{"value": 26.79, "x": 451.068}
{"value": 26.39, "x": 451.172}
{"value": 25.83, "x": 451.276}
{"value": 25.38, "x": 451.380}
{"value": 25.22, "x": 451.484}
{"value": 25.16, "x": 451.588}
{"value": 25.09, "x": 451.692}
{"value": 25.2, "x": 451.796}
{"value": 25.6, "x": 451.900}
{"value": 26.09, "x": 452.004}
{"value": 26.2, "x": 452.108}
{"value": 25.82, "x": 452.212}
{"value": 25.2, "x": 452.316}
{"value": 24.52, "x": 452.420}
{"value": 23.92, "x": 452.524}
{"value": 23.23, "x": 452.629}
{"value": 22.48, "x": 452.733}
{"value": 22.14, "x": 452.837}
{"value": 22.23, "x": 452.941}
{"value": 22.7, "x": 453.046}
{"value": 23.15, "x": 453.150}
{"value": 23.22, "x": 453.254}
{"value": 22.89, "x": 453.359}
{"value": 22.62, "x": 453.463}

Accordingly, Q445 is 0.07 nm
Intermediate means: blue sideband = 22.4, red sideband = 23.5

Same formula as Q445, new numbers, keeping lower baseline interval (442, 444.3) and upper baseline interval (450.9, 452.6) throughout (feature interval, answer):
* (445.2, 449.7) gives 0.09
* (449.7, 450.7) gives -0.05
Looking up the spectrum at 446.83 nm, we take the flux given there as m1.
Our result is 22.69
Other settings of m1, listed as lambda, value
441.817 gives 22.72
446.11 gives 20.45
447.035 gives 22.76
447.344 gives 24.94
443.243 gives 21.91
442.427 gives 21.36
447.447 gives 25.34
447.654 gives 26.01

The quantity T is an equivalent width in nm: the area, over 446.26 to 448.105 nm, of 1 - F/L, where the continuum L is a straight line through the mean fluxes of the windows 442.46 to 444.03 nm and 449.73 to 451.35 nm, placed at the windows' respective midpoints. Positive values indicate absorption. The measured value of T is 0.04 nm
